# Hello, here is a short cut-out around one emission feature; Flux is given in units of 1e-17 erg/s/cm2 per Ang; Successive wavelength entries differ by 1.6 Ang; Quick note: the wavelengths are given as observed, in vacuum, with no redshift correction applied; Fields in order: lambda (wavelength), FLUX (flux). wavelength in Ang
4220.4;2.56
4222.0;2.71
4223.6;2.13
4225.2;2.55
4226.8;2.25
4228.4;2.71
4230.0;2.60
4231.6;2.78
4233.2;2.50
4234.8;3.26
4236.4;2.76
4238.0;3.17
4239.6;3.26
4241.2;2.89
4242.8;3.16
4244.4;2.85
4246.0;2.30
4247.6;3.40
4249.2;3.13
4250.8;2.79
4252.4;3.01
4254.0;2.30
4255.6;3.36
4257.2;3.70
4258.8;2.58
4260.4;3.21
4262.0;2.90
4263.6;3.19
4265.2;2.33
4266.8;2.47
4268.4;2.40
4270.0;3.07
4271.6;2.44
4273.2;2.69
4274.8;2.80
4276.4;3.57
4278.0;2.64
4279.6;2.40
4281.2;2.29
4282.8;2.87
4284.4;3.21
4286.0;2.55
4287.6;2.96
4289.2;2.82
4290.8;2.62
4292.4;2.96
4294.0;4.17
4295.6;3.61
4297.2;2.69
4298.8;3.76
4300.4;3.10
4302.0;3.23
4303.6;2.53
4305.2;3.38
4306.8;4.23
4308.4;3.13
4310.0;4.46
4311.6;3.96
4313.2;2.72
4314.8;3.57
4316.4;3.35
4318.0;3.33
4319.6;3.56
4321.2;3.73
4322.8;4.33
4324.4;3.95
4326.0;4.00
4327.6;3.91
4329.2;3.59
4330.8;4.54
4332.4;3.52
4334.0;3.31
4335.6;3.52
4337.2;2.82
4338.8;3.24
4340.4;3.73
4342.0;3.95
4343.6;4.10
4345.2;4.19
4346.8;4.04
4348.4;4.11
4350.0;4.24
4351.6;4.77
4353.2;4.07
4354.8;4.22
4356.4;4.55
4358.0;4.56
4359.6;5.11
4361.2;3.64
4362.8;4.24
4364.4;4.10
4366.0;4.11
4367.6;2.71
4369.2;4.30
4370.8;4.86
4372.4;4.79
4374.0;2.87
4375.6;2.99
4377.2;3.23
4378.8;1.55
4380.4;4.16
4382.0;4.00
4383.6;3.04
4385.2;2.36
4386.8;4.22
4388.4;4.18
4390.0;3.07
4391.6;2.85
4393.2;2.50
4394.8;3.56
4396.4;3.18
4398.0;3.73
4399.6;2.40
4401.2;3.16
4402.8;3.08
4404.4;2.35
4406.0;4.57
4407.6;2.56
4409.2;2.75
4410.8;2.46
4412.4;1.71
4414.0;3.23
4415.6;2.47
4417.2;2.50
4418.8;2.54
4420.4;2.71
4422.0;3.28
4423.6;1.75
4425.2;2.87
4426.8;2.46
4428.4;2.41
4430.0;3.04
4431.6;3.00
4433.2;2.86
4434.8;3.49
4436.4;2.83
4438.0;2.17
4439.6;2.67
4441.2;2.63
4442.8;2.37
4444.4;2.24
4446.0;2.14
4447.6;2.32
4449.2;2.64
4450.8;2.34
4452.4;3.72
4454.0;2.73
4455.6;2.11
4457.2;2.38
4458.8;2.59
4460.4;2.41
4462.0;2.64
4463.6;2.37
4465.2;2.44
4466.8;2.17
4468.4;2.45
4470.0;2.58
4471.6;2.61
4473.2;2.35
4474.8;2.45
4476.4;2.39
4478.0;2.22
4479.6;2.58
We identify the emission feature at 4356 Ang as C III] 1909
